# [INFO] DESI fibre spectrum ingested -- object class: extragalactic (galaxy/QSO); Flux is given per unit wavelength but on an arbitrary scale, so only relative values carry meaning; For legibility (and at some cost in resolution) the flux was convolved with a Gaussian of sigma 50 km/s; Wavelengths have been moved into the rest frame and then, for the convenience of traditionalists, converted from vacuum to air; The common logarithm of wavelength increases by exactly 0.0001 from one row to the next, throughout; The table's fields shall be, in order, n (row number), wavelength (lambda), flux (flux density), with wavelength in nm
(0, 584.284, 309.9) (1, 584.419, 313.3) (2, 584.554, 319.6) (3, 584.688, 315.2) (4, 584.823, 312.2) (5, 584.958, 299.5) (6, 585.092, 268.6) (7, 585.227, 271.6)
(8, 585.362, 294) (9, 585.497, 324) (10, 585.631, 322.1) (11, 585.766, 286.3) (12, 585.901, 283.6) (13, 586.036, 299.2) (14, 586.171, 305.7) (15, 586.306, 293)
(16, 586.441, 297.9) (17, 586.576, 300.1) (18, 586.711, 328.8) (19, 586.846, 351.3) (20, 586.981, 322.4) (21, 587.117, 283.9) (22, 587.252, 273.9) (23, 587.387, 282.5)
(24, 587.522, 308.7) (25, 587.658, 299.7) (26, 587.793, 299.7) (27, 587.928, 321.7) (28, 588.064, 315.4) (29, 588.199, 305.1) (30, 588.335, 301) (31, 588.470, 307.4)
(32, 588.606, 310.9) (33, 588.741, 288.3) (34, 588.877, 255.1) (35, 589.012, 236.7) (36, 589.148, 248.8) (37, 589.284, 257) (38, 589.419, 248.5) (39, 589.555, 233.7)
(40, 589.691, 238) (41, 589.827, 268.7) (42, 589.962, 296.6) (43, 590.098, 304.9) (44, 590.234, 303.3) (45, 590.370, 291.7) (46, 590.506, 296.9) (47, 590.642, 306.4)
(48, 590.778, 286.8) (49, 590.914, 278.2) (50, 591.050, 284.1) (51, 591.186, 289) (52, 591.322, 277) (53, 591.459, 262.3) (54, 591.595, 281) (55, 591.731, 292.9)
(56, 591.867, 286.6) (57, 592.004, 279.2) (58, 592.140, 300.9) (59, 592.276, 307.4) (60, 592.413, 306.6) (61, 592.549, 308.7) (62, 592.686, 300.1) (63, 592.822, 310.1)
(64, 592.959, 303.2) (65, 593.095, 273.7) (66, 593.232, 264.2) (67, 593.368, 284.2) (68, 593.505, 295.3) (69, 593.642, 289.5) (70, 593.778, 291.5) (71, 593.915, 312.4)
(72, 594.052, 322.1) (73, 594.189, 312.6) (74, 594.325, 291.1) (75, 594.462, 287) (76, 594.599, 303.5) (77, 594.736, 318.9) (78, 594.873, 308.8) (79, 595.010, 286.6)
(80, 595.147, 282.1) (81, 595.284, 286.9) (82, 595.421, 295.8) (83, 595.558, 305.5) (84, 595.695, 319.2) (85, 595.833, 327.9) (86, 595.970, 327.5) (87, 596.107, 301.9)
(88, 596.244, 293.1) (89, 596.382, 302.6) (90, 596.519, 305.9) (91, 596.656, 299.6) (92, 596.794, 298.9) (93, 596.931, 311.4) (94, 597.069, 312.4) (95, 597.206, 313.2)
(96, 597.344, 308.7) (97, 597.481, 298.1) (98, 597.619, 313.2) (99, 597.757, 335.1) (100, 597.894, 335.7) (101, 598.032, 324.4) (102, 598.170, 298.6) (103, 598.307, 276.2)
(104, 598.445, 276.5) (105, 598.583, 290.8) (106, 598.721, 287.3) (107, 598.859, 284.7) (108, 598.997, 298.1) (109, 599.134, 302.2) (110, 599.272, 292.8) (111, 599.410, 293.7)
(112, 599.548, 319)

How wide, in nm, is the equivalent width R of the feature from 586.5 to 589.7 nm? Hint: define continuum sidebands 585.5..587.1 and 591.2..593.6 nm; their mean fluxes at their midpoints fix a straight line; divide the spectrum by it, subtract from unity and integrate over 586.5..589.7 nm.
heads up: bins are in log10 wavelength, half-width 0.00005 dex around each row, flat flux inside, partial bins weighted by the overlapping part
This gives 0.146 nm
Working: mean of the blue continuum 308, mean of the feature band 289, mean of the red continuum 290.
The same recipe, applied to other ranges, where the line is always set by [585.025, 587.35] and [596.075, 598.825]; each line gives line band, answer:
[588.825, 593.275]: 0.301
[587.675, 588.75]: -0.022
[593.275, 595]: 0.014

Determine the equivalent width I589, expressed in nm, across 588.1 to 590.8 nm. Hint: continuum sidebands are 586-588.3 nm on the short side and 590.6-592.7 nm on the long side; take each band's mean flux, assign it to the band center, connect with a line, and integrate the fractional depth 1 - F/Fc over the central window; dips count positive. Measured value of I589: 0.16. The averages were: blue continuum 305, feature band 280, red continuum 290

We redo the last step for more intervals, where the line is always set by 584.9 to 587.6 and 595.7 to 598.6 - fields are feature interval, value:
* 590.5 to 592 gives 0.09 nm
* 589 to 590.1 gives 0.16 nm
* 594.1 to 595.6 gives 0.04 nm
